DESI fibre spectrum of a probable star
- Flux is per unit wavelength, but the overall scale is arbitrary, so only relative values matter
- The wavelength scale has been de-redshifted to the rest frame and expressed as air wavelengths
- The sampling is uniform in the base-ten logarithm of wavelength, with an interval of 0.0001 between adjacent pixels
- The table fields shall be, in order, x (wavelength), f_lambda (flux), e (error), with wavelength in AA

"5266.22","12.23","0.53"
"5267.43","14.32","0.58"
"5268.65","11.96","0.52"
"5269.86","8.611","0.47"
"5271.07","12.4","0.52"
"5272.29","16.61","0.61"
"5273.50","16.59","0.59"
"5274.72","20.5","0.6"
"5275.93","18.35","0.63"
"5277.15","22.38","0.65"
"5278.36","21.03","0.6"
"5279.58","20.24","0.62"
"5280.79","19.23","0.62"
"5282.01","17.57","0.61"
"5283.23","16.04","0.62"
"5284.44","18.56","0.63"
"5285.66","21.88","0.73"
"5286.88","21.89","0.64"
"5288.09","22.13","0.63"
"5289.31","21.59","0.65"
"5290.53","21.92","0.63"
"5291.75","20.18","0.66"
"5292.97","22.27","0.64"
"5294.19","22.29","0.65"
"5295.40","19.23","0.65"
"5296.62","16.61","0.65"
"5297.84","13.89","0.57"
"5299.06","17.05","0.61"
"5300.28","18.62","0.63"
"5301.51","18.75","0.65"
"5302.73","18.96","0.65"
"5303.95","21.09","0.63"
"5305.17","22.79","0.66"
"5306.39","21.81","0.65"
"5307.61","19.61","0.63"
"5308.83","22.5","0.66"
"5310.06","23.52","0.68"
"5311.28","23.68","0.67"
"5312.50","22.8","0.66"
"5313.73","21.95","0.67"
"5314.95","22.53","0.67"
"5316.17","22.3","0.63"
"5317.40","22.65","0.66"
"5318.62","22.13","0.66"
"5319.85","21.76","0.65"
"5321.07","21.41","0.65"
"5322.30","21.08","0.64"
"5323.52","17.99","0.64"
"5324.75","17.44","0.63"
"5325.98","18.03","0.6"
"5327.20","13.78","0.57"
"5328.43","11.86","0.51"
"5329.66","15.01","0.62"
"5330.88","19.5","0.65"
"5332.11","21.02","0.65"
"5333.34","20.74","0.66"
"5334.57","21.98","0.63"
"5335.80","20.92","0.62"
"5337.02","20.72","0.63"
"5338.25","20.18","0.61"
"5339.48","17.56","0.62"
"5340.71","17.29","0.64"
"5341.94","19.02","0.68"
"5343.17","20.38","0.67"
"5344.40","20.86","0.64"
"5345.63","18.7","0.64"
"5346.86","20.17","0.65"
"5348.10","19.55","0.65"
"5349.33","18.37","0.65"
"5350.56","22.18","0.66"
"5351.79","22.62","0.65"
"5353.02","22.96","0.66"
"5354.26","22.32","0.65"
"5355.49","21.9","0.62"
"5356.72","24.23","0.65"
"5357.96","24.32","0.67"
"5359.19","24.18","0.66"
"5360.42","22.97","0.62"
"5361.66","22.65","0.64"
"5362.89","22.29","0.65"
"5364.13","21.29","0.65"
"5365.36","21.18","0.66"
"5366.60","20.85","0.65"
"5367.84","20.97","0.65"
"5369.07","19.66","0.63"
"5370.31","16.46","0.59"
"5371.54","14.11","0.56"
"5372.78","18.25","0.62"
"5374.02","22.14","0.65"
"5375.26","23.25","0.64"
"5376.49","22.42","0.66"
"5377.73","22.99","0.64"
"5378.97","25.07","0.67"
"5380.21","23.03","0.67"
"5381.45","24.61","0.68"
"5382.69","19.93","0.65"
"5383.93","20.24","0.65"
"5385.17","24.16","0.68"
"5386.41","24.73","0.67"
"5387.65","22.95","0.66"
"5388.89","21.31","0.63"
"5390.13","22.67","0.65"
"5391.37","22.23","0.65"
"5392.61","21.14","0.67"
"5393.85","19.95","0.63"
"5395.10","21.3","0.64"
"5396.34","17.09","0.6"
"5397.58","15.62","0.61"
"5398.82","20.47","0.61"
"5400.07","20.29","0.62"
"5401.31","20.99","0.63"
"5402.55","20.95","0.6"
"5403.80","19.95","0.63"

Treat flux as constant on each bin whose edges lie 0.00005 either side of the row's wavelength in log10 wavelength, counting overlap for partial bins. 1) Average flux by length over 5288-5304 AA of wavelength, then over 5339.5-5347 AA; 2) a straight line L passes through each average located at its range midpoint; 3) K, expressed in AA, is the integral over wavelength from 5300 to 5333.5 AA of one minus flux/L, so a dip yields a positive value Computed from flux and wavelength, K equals -1.44 AA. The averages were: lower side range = 19.5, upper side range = 19.2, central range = 20.2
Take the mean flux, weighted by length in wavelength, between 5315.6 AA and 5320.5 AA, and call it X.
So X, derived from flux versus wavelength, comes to 22.2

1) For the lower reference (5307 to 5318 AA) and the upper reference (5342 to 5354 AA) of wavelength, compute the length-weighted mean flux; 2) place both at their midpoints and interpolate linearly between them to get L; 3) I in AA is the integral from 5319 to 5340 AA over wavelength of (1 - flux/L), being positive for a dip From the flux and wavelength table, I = 2.54 AA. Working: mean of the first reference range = 22.4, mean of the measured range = 18.9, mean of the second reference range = 20.6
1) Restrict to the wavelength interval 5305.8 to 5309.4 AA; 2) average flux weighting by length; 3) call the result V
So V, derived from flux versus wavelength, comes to 21.3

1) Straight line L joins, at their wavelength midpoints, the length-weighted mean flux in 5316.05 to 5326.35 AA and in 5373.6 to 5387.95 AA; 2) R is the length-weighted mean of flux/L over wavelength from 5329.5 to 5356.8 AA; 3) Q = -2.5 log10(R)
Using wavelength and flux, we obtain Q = 0.05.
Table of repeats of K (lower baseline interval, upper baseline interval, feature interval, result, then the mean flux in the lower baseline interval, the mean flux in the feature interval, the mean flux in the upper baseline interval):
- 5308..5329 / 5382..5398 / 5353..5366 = -1.20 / 20.4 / 22.7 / 21.1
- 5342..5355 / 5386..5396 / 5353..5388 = -0.99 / 20.7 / 21.9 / 21.8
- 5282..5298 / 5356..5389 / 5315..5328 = 0.52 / 20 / 19.9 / 21.9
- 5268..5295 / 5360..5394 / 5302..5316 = -1.64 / 18.8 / 21.9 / 21.6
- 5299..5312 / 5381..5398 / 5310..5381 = 1.41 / 20.9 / 20.7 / 21.3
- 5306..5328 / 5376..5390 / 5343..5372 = 1.28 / 20.9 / 21.1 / 22.8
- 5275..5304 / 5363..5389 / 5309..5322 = -1.46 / 19.6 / 22.4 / 21.4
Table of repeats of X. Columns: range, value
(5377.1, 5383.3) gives 23.1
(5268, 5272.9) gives 12.4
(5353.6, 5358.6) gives 23.2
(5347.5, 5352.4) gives 20.7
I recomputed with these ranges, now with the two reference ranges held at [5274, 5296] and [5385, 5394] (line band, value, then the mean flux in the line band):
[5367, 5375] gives 1.2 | 18.9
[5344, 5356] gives 0.4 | 21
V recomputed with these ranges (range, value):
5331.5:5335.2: 21.2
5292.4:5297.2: 20.1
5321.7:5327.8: 17.7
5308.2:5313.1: 23.1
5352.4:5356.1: 22.4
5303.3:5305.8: 21.9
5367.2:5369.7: 20.3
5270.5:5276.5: 16.9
